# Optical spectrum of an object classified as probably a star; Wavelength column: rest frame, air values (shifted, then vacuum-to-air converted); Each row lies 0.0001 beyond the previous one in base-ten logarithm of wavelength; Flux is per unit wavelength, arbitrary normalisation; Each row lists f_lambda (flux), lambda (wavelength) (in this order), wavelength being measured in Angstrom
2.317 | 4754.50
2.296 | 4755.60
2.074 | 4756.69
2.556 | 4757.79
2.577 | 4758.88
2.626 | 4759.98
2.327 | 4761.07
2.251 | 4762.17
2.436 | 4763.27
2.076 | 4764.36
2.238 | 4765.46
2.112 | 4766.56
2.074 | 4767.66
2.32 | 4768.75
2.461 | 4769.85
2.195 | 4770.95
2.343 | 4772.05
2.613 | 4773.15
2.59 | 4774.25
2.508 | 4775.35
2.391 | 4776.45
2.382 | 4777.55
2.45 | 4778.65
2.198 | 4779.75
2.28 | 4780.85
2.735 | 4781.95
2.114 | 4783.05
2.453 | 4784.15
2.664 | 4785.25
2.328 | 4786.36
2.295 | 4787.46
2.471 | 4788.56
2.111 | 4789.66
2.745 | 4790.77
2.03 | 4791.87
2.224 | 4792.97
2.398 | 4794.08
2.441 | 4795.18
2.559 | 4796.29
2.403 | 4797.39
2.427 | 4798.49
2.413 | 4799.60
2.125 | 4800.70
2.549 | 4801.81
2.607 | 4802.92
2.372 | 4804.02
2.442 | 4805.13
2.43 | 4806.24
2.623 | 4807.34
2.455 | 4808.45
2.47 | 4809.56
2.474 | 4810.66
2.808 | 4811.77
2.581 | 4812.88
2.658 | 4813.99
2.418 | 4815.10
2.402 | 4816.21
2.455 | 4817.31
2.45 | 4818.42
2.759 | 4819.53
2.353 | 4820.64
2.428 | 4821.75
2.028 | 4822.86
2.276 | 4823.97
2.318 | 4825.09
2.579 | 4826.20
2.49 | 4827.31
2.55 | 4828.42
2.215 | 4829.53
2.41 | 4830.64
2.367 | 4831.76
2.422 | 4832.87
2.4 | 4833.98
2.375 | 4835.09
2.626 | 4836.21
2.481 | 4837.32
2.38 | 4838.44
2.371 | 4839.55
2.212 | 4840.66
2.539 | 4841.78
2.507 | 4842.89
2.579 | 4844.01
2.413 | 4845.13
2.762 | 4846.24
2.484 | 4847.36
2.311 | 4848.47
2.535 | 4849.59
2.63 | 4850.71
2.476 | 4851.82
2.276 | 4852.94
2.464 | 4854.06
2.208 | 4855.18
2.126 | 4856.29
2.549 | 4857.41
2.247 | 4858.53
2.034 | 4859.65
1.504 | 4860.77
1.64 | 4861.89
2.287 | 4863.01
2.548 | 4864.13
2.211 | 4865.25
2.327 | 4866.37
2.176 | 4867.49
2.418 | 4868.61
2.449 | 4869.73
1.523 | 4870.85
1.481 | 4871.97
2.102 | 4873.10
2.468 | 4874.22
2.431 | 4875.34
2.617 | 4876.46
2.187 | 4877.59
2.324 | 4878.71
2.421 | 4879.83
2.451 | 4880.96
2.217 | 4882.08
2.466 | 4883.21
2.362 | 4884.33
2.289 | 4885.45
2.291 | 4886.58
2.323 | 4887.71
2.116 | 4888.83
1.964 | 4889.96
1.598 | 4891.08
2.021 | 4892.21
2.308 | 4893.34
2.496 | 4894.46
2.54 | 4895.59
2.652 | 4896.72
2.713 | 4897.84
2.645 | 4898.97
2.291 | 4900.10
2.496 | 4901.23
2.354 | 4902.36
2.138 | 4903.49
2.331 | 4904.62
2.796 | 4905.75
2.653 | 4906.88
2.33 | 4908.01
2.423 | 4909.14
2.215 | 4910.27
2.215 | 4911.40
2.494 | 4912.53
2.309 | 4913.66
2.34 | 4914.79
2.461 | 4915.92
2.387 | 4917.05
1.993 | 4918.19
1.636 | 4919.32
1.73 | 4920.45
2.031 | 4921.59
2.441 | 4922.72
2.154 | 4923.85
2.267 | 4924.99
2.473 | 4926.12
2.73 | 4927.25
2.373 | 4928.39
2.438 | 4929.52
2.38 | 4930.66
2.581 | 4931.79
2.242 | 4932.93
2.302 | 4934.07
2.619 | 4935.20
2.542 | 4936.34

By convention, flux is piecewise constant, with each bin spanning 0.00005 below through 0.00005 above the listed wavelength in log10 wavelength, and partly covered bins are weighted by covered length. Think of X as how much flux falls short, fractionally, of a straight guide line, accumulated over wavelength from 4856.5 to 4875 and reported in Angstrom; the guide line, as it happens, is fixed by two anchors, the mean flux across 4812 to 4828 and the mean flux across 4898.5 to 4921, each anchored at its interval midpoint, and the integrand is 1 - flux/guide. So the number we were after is 2.0 Angstrom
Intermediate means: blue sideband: 2.45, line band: 2.13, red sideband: 2.31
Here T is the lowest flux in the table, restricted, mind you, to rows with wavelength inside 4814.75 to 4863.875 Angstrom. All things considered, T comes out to 1.504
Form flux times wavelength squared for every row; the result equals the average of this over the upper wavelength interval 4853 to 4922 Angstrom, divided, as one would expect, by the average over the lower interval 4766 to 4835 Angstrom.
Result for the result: 0.97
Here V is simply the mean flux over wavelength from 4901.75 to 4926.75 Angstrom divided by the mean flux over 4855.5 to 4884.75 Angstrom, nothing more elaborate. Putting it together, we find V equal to 1.0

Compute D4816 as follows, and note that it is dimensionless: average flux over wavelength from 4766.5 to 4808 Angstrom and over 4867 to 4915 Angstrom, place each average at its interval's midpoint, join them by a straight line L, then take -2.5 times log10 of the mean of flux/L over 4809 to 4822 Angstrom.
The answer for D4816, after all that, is -0.07 mag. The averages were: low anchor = 2.39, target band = 2.52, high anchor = 2.31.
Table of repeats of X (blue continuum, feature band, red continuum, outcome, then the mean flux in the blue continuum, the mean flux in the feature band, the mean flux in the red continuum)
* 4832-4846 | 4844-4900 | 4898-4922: 2.2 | 2.45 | 2.29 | 2.31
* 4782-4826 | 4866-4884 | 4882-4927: 0.7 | 2.43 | 2.25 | 2.3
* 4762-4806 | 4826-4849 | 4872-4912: -0.9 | 2.37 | 2.45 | 2.34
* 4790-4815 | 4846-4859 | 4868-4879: -0.8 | 2.46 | 2.42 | 2.2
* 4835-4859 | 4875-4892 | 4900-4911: 1.1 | 2.44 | 2.26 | 2.4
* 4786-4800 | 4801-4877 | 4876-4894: -2.1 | 2.37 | 2.37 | 2.25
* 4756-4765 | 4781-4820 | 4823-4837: -1.0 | 2.36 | 2.45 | 2.41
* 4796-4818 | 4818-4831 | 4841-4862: 0.1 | 2.48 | 2.4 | 2.34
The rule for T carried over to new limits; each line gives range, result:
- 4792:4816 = 2.125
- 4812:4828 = 2.028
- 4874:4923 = 1.598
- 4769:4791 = 2.111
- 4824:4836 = 2.215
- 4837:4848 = 2.212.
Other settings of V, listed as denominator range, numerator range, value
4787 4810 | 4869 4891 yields 0.92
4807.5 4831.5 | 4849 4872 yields 0.90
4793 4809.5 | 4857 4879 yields 0.89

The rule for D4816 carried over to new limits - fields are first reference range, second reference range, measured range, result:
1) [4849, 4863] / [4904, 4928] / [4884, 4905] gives -0.02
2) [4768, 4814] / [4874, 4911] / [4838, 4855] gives -0.03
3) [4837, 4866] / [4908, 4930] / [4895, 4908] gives -0.10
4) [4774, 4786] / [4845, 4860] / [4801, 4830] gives -0.02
